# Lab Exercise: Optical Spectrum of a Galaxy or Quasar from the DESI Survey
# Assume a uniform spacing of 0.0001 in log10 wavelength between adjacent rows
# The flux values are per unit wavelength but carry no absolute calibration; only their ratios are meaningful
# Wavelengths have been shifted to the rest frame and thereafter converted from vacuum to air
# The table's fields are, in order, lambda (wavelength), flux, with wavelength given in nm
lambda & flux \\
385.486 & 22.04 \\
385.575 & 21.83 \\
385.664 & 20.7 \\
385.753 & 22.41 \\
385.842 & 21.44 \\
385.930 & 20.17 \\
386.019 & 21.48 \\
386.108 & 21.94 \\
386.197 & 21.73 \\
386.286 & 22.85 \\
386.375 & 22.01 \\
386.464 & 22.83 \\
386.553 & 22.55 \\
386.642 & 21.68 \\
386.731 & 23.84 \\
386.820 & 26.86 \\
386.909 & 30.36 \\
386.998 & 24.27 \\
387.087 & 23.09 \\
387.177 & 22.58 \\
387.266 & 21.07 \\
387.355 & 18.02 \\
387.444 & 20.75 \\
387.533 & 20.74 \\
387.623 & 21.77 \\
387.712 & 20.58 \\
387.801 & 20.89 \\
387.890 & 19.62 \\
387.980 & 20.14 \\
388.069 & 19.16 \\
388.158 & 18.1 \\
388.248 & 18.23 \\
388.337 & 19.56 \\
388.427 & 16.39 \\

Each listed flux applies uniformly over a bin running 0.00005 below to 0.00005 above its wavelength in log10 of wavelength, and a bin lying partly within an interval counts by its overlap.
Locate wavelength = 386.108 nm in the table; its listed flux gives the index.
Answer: 21.94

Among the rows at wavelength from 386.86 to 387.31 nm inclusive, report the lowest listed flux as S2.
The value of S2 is 21.07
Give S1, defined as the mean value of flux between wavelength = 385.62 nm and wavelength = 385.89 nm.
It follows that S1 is 21.5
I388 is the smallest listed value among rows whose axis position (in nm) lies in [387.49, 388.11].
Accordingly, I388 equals 19.16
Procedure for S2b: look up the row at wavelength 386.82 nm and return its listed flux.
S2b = 26.86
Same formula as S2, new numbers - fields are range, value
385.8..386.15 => 20.17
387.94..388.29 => 18.1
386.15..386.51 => 21.73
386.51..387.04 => 21.68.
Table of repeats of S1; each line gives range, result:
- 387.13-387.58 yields 20.6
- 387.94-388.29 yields 18.9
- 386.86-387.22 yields 25.1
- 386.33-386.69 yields 22.3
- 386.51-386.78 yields 22.8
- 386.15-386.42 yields 22.2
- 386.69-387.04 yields 26.4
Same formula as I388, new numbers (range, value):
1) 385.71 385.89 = 21.44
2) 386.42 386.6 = 22.55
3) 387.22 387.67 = 18.02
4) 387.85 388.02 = 19.62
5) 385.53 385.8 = 20.7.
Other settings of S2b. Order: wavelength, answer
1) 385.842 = 21.44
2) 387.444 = 20.75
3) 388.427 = 16.39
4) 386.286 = 22.85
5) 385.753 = 22.41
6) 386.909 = 30.36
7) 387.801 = 20.89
